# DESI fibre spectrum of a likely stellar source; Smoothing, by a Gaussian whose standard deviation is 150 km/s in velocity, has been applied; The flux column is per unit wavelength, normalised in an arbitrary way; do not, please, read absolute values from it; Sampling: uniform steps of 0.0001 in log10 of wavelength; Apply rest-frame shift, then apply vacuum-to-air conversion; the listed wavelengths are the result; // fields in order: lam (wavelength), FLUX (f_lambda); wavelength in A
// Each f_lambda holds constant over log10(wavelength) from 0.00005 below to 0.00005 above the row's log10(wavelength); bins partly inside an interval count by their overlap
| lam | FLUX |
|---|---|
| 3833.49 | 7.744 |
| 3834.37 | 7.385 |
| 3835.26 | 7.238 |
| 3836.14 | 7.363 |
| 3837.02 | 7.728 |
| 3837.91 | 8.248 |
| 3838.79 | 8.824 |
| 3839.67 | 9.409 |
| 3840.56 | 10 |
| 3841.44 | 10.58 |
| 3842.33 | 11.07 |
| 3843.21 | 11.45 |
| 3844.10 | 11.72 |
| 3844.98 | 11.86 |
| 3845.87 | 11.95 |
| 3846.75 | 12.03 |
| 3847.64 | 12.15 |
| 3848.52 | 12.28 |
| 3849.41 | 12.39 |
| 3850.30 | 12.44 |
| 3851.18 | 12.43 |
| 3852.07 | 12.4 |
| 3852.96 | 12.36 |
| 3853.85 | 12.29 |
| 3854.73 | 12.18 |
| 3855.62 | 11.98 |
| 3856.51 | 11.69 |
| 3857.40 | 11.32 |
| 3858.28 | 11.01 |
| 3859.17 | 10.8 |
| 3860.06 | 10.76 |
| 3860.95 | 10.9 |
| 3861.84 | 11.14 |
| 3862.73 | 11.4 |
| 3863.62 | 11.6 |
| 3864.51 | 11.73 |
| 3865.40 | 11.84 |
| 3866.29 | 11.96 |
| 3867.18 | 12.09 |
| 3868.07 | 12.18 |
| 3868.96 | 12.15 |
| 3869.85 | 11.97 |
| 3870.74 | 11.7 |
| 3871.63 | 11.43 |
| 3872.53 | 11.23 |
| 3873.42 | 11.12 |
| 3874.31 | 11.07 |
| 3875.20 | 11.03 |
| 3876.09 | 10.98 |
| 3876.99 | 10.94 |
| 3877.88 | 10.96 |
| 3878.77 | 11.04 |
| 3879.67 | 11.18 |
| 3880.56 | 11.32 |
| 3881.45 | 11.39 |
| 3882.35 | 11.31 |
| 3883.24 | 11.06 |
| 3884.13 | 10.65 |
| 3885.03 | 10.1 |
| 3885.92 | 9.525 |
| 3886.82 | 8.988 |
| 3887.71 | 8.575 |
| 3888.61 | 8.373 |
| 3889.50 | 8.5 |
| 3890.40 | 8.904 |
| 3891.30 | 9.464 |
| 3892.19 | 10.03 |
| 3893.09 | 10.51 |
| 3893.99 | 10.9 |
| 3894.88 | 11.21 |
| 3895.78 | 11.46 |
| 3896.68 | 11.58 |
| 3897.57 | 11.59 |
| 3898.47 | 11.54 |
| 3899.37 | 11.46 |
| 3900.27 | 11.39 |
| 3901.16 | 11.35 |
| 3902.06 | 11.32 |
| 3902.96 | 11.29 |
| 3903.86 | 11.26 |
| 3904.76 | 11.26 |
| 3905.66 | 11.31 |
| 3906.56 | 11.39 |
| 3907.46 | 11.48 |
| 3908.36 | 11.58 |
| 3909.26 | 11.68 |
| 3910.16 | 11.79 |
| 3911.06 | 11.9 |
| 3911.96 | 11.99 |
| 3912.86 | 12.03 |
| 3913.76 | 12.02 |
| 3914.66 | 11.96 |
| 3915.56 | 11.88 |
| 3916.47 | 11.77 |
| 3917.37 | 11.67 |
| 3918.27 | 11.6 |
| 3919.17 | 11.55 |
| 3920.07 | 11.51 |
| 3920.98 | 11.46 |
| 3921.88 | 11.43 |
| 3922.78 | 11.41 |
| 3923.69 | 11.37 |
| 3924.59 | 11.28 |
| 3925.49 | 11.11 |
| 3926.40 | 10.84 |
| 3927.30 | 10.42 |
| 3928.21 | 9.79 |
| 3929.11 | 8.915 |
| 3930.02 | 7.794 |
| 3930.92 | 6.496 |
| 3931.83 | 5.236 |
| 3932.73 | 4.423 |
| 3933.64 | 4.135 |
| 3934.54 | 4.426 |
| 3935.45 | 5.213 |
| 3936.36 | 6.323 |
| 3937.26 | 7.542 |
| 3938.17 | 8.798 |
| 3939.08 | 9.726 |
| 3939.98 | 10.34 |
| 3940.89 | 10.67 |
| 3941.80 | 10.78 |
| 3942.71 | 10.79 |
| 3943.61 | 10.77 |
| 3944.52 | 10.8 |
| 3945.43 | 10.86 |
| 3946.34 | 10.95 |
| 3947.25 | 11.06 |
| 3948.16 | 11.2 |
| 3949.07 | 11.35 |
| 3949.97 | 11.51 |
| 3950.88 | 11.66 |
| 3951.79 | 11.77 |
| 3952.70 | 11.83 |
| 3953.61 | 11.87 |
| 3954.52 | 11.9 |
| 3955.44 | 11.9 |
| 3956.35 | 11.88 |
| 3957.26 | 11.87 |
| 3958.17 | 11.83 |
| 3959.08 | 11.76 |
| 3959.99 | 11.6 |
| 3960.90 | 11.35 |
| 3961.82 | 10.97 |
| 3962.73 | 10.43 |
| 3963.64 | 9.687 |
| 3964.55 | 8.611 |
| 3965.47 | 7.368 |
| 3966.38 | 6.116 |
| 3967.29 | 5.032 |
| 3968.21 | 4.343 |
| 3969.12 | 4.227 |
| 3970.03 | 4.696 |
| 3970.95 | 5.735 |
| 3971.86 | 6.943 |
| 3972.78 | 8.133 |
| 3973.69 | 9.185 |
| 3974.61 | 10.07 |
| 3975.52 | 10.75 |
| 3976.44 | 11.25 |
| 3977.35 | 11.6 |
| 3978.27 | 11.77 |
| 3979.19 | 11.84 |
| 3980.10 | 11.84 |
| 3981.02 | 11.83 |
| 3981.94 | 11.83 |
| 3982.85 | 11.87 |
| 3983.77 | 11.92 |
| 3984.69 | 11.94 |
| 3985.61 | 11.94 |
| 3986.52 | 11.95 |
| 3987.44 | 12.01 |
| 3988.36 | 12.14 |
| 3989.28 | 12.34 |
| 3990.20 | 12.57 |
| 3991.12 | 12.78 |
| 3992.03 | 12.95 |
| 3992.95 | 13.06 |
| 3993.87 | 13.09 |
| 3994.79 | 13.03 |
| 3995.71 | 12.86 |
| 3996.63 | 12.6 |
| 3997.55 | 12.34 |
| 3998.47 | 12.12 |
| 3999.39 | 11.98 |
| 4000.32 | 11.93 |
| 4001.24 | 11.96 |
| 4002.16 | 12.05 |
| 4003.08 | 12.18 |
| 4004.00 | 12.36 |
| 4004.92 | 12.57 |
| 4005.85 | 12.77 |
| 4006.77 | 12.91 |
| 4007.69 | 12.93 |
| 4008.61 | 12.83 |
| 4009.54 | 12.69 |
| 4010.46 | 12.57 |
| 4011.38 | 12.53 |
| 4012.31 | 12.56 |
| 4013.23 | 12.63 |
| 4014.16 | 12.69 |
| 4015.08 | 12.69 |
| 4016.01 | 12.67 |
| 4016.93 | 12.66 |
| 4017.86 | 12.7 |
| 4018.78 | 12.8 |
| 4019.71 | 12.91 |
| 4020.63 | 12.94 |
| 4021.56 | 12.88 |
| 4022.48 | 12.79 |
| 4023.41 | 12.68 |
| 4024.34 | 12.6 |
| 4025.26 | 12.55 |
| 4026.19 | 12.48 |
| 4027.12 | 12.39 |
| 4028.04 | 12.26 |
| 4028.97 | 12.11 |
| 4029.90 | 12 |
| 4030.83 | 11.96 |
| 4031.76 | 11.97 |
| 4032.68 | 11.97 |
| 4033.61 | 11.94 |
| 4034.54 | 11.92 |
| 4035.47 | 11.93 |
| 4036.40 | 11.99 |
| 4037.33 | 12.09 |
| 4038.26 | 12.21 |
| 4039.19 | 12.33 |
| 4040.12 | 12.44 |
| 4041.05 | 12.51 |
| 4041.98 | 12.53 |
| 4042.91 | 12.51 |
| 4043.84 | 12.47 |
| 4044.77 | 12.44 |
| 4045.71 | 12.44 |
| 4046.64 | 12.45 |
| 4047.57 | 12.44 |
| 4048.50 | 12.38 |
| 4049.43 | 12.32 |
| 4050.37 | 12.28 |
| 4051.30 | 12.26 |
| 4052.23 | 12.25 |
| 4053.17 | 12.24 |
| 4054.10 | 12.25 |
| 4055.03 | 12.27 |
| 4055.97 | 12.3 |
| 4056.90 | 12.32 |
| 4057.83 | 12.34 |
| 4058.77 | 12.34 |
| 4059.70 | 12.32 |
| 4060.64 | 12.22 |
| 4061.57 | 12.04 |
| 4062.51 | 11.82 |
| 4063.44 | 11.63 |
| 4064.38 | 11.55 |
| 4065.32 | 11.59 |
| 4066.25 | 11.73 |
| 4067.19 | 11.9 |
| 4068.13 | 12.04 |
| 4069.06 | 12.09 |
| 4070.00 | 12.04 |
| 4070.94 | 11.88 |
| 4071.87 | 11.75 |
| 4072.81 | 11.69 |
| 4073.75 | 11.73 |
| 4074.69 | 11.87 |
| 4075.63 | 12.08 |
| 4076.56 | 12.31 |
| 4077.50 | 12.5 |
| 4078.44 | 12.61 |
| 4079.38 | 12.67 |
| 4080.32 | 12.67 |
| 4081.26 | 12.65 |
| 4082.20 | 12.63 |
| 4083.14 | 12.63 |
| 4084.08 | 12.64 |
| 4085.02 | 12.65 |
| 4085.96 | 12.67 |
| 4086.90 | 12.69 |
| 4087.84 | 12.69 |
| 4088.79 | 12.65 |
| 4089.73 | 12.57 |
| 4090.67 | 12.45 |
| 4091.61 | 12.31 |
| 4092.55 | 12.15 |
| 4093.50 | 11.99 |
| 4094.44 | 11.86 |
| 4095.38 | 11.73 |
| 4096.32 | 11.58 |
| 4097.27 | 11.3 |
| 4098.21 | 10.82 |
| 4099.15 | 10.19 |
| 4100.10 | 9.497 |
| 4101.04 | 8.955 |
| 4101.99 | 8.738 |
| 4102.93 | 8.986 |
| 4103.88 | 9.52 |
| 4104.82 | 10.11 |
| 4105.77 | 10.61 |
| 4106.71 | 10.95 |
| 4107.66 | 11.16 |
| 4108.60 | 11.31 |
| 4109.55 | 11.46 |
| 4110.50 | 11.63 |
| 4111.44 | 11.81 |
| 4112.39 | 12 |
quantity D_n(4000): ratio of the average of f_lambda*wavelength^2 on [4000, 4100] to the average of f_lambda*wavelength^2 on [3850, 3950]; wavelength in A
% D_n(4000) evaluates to 1.24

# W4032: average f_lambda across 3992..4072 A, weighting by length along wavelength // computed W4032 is 12.4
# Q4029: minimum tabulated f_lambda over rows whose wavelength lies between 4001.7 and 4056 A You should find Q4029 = 11.92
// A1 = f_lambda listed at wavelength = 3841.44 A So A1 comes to 10.58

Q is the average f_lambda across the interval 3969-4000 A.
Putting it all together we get 11.2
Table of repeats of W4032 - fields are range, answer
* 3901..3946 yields 10.2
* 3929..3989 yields 9.7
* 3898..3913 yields 11.5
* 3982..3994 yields 12.3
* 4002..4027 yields 12.7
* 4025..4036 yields 12.1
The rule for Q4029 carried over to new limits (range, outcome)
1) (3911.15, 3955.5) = 4.135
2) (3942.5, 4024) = 4.227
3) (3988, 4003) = 11.93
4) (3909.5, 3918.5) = 11.6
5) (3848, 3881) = 10.76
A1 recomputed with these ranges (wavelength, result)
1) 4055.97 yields 12.3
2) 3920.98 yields 11.46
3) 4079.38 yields 12.67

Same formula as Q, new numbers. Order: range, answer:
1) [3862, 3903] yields 10.9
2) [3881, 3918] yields 11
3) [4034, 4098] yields 12.2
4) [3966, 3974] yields 5.99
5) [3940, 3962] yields 11.4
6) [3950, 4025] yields 11.4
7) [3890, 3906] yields 11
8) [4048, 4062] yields 12.3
